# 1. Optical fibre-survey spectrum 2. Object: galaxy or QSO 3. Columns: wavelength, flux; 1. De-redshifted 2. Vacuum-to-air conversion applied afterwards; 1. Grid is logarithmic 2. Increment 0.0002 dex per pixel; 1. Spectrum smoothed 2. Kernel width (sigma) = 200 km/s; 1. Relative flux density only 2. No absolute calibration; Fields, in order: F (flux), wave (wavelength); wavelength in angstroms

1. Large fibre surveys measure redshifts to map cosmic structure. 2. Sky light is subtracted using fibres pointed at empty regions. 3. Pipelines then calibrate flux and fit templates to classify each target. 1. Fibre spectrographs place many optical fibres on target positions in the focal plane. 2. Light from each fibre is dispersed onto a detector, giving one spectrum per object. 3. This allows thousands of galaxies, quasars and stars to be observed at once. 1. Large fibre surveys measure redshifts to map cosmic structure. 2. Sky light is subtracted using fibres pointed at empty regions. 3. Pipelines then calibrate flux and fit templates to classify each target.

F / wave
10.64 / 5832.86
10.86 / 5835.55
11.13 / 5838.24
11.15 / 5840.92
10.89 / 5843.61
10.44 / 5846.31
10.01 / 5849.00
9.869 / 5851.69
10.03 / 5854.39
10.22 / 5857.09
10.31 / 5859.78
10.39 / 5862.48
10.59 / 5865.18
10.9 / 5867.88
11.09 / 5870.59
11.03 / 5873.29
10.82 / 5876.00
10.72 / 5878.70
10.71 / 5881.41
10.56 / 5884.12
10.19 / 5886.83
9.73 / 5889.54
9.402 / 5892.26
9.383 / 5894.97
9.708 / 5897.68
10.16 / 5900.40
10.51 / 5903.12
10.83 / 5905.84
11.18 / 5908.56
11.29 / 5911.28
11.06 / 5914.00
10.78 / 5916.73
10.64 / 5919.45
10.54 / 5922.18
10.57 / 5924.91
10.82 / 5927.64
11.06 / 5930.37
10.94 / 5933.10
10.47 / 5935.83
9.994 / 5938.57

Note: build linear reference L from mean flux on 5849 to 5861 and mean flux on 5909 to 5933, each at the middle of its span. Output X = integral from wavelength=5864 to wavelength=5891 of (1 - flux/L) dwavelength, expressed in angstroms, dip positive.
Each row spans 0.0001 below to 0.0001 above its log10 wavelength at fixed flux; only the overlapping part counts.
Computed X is -0.7 angstroms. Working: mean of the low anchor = 10.1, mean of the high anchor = 10.9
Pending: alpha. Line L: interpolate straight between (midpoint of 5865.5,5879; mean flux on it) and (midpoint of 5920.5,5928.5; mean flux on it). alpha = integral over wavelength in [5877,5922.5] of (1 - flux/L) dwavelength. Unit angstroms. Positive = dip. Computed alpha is 1.35 angstroms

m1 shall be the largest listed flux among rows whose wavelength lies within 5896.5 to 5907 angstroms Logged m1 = 10.83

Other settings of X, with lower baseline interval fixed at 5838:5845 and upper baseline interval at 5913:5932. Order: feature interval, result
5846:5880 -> 1.5 angstroms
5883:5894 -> 1.0 angstroms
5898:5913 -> 0.1 angstroms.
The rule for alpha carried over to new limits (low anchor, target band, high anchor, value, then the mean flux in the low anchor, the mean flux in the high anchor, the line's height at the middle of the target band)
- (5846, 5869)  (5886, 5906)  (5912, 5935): 1.25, 10.3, 10.8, 10.6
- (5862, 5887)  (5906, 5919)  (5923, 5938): -0.36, 10.7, 10.7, 10.7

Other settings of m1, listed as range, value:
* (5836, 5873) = 11.15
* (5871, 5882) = 11.03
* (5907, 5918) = 11.29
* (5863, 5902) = 11.09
